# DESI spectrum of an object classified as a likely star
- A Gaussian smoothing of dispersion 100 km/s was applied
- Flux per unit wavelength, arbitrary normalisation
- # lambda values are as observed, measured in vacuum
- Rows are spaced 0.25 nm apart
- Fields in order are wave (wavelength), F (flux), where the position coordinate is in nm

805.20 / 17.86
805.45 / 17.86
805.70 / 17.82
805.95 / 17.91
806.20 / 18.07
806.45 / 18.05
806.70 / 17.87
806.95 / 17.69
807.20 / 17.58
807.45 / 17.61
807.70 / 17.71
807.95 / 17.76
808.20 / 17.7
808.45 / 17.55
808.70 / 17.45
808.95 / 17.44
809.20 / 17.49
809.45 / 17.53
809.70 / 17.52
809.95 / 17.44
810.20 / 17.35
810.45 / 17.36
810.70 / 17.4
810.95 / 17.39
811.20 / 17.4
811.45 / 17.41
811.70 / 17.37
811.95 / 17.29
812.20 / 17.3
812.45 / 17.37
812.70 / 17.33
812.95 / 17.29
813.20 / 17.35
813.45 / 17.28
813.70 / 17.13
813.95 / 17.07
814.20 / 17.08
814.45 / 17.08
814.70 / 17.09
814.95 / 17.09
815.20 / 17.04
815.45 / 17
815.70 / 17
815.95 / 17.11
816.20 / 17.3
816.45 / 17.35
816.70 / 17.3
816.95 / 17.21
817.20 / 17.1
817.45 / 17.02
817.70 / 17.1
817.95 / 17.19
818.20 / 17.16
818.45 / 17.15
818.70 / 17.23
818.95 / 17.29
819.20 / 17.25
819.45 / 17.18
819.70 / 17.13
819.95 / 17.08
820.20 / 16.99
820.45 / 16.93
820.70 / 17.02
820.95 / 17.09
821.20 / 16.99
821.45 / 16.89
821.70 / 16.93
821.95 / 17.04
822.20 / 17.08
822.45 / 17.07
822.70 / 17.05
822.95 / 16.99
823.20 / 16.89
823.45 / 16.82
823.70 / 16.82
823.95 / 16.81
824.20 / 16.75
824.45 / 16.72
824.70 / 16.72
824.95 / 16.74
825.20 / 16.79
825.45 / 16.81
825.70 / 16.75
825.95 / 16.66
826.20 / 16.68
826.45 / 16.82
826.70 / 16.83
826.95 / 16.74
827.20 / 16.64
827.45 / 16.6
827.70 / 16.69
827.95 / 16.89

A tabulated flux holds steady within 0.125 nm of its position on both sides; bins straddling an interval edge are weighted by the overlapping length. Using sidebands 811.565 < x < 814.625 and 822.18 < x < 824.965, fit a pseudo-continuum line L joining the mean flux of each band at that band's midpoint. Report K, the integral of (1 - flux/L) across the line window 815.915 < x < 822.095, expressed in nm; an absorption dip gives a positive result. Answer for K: -0.03 nm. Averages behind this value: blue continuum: 17.2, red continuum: 16.9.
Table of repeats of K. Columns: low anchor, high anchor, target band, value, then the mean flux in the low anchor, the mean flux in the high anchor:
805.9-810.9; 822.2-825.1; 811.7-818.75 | 0.04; 17.6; 16.9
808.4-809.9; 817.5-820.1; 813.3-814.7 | 0.02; 17.5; 17.2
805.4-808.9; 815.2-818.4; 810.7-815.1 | 0.03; 17.8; 17.1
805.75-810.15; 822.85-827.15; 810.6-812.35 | 0.01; 17.7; 16.8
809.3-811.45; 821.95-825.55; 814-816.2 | 0.02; 17.4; 16.9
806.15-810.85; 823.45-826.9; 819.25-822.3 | -0.01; 17.6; 16.8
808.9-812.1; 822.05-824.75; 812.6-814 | 0.00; 17.4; 16.9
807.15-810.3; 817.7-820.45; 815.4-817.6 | 0.01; 17.5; 17.2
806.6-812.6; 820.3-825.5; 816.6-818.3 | 0.00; 17.5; 16.9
